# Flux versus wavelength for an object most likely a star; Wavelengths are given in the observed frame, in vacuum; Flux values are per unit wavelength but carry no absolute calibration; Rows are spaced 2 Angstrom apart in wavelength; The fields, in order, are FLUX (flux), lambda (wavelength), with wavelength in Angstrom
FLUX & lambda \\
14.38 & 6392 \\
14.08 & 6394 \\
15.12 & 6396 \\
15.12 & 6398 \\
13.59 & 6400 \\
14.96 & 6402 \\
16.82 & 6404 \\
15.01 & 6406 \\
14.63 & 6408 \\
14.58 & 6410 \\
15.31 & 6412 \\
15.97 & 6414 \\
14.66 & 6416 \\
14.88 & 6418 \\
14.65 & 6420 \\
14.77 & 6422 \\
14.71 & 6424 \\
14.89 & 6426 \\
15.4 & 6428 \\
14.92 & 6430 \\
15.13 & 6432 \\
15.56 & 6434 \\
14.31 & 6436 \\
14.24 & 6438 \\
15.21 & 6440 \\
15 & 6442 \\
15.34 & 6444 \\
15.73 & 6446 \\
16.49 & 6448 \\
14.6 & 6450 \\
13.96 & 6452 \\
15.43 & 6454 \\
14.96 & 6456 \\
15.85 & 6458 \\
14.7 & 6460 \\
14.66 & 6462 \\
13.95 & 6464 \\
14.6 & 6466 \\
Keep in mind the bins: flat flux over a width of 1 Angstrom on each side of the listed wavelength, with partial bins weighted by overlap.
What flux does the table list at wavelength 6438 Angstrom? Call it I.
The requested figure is 14.24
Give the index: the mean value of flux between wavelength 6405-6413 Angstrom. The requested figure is 14.9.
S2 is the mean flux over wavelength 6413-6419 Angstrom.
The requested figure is 15.2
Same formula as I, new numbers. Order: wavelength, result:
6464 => 13.95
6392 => 14.38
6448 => 16.49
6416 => 14.66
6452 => 13.96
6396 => 15.12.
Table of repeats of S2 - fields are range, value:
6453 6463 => 15.1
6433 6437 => 14.9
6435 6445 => 14.8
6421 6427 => 14.8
